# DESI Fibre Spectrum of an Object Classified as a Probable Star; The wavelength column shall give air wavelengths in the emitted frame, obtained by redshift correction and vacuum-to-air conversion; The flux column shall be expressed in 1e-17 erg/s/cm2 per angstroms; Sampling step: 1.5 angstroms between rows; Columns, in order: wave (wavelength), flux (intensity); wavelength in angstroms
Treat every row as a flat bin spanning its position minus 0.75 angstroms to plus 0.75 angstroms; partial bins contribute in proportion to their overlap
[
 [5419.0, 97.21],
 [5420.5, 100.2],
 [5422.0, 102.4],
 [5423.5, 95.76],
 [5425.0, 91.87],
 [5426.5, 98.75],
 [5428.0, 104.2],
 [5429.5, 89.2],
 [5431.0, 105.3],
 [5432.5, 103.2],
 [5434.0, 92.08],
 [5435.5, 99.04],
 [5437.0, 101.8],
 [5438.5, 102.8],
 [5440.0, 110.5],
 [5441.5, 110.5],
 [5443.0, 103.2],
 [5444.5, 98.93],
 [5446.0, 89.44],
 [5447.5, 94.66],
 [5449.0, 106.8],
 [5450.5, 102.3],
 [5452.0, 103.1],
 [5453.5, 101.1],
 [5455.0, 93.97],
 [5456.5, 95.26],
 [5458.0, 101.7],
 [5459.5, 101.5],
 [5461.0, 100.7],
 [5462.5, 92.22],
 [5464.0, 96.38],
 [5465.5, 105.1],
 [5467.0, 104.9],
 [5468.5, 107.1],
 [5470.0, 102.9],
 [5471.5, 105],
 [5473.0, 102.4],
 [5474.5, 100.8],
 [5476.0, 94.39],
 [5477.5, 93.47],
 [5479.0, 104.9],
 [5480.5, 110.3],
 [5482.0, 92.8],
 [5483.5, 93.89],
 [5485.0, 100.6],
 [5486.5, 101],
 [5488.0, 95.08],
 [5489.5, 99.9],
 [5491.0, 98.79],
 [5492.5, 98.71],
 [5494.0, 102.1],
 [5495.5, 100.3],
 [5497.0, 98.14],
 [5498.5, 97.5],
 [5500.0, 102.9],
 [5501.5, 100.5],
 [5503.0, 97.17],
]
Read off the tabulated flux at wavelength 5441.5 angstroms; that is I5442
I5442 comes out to 110.5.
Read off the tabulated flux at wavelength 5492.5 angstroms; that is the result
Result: 98.71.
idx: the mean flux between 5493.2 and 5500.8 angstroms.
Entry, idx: 100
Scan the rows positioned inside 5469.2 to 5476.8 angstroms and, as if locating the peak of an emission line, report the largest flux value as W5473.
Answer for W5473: 105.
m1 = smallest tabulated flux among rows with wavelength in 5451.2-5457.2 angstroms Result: 93.97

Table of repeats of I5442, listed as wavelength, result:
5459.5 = 101.5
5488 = 95.08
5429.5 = 89.2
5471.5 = 105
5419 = 97.21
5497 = 98.14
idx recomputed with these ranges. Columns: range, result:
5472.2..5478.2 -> 97.9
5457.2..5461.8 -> 101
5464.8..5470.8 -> 105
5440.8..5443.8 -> 107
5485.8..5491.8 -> 98.7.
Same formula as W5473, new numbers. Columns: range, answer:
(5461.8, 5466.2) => 105.1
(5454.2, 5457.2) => 95.26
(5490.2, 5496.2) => 102.1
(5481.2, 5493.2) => 101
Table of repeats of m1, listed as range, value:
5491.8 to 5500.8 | 97.5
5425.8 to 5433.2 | 89.2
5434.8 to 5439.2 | 99.04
